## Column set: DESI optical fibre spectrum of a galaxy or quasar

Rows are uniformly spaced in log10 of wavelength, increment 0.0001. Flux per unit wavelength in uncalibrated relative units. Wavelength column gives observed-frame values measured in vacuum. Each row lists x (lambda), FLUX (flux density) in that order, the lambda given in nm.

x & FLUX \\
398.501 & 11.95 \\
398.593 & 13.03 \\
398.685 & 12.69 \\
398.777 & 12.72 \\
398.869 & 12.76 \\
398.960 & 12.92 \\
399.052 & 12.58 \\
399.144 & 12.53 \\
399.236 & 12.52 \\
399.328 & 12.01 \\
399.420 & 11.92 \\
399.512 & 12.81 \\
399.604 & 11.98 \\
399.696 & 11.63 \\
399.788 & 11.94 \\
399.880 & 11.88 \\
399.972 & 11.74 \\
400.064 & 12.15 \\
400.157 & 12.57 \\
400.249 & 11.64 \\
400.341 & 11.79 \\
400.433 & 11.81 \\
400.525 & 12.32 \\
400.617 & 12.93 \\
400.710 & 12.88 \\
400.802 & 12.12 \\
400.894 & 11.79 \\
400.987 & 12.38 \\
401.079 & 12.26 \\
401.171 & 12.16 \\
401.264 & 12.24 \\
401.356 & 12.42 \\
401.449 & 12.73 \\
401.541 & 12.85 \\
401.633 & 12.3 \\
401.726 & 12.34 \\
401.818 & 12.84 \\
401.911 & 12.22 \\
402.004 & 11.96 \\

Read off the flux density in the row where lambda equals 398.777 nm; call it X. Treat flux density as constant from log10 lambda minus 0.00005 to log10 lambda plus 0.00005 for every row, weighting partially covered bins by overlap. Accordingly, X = 12.72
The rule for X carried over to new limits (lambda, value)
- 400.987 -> 12.38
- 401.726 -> 12.34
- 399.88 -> 11.88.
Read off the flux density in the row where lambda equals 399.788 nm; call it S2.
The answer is 11.94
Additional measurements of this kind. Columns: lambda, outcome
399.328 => 12.01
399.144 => 12.53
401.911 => 12.22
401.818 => 12.84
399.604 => 11.98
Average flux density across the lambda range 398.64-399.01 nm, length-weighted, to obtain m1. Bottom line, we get 12.8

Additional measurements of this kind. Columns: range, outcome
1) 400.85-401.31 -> 12.2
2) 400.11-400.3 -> 12.1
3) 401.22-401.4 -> 12.4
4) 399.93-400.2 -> 12.1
